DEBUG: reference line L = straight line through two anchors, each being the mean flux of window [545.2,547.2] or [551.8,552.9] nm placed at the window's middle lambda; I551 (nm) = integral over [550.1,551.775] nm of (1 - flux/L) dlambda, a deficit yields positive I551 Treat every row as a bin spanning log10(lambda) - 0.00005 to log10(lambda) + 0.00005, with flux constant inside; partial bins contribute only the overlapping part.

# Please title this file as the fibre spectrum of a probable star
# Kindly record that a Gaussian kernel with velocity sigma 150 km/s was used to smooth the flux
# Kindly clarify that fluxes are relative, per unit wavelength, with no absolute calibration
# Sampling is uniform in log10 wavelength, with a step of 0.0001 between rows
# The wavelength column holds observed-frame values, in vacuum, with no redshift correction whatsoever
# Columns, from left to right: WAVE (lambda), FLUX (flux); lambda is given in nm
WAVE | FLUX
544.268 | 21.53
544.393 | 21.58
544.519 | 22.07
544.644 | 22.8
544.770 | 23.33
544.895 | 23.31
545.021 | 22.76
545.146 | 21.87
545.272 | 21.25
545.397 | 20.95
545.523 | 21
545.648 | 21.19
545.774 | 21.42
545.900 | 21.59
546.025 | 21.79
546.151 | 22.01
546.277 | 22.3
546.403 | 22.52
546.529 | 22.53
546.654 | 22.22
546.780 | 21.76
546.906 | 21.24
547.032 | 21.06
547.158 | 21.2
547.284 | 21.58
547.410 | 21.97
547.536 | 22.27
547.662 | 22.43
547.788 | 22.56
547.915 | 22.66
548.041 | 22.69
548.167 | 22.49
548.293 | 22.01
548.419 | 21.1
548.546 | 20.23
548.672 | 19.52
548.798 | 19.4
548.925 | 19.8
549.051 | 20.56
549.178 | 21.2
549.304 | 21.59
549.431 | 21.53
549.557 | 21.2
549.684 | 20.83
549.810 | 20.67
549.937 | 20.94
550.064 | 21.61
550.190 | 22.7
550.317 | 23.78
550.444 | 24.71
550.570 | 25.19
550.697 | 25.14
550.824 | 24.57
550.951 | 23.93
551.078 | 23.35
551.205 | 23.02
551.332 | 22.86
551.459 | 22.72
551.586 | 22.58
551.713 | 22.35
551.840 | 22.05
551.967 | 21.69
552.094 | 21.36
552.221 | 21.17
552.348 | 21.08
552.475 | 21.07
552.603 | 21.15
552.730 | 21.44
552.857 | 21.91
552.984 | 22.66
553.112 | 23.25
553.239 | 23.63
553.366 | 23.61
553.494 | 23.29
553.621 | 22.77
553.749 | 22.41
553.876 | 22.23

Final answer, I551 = -0.164 nm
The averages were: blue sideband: 21.6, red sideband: 21.4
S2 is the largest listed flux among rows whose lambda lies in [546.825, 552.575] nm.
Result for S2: 25.19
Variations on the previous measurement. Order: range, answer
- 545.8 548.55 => 22.69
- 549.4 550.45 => 24.71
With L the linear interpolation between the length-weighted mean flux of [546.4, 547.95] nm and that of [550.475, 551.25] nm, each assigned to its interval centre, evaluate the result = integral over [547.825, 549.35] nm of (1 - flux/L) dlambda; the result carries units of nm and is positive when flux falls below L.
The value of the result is 0.11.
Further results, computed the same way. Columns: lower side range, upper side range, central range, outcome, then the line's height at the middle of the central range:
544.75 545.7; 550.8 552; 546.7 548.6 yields 0.04 nm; 22.3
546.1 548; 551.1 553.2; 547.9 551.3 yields -0.01 nm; 22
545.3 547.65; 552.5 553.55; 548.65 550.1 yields 0.09 nm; 22.1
